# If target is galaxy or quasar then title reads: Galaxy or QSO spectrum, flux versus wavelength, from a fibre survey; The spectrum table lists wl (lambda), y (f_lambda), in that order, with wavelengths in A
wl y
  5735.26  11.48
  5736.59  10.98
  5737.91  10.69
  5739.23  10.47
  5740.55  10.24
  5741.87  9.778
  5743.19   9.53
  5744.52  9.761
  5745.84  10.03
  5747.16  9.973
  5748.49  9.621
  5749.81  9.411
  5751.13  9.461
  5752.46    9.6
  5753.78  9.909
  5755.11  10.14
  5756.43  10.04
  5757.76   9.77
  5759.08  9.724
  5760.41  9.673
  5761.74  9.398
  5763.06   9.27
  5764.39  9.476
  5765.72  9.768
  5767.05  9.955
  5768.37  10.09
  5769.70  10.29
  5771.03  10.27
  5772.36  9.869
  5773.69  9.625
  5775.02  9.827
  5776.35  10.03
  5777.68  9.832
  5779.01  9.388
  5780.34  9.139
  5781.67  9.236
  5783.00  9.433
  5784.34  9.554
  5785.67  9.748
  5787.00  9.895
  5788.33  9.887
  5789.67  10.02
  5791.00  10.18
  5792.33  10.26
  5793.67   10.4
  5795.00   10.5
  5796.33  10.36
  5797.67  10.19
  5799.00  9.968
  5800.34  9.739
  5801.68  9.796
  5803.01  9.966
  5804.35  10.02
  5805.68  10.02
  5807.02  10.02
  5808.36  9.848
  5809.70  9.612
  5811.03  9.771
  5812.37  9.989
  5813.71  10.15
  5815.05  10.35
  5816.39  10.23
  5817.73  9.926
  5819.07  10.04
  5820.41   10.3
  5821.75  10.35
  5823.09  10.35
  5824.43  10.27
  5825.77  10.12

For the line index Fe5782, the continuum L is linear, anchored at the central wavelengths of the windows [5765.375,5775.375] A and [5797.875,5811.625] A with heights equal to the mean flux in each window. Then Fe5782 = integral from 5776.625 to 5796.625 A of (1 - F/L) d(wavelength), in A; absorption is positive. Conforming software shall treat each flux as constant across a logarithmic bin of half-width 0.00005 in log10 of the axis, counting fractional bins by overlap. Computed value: 0.2 A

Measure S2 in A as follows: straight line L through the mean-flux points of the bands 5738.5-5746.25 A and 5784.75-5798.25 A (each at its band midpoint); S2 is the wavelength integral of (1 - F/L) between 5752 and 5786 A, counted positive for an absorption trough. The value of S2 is 1.1 A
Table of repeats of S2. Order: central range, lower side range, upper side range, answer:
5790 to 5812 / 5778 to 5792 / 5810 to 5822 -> -0.33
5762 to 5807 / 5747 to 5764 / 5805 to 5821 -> -0.12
